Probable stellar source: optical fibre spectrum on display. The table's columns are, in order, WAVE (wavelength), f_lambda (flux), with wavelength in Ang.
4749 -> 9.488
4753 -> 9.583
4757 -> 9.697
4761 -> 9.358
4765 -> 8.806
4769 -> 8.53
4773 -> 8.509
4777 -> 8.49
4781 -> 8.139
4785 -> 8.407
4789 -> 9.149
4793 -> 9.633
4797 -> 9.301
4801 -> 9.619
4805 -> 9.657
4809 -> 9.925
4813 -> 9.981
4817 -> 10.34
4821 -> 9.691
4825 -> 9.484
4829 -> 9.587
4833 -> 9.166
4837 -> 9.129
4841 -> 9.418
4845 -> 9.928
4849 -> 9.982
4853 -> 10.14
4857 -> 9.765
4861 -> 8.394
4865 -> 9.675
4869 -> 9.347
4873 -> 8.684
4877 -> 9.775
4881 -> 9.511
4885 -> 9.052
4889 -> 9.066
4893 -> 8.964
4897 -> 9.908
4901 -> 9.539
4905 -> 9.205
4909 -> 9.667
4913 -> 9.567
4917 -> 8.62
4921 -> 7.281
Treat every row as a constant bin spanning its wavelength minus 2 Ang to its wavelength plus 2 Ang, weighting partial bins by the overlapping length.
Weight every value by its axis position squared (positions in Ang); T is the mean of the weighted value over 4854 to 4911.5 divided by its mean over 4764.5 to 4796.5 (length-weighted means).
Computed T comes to 1.1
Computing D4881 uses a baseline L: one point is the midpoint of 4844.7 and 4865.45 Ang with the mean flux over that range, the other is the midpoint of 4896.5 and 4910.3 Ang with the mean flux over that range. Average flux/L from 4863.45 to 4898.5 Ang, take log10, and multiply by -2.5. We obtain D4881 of 0.03 mag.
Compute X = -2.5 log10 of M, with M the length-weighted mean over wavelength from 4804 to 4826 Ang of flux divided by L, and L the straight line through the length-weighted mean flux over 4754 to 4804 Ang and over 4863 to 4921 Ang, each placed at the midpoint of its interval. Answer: -0.09 mag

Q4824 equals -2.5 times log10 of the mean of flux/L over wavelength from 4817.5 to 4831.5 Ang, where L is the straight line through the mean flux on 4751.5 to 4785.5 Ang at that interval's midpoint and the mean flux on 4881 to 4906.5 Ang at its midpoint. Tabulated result -0.07 mag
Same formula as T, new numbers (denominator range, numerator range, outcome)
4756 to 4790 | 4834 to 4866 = 1.13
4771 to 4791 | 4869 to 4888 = 1.13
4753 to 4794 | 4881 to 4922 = 1.09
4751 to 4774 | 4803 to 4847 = 1.09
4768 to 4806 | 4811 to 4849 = 1.10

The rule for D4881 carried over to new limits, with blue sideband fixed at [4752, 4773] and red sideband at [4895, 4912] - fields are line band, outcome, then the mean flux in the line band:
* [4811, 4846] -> -0.03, 9.63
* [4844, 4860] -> -0.05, 9.86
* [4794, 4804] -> -0.03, 9.5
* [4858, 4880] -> 0.03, 9.22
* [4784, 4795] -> 0.01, 9.12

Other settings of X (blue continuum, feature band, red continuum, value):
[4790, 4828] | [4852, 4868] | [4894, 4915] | 0.021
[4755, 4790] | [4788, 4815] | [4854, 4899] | -0.082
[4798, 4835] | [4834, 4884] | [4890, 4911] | 0.012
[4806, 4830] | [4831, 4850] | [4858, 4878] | 0.004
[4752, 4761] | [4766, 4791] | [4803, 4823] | 0.139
